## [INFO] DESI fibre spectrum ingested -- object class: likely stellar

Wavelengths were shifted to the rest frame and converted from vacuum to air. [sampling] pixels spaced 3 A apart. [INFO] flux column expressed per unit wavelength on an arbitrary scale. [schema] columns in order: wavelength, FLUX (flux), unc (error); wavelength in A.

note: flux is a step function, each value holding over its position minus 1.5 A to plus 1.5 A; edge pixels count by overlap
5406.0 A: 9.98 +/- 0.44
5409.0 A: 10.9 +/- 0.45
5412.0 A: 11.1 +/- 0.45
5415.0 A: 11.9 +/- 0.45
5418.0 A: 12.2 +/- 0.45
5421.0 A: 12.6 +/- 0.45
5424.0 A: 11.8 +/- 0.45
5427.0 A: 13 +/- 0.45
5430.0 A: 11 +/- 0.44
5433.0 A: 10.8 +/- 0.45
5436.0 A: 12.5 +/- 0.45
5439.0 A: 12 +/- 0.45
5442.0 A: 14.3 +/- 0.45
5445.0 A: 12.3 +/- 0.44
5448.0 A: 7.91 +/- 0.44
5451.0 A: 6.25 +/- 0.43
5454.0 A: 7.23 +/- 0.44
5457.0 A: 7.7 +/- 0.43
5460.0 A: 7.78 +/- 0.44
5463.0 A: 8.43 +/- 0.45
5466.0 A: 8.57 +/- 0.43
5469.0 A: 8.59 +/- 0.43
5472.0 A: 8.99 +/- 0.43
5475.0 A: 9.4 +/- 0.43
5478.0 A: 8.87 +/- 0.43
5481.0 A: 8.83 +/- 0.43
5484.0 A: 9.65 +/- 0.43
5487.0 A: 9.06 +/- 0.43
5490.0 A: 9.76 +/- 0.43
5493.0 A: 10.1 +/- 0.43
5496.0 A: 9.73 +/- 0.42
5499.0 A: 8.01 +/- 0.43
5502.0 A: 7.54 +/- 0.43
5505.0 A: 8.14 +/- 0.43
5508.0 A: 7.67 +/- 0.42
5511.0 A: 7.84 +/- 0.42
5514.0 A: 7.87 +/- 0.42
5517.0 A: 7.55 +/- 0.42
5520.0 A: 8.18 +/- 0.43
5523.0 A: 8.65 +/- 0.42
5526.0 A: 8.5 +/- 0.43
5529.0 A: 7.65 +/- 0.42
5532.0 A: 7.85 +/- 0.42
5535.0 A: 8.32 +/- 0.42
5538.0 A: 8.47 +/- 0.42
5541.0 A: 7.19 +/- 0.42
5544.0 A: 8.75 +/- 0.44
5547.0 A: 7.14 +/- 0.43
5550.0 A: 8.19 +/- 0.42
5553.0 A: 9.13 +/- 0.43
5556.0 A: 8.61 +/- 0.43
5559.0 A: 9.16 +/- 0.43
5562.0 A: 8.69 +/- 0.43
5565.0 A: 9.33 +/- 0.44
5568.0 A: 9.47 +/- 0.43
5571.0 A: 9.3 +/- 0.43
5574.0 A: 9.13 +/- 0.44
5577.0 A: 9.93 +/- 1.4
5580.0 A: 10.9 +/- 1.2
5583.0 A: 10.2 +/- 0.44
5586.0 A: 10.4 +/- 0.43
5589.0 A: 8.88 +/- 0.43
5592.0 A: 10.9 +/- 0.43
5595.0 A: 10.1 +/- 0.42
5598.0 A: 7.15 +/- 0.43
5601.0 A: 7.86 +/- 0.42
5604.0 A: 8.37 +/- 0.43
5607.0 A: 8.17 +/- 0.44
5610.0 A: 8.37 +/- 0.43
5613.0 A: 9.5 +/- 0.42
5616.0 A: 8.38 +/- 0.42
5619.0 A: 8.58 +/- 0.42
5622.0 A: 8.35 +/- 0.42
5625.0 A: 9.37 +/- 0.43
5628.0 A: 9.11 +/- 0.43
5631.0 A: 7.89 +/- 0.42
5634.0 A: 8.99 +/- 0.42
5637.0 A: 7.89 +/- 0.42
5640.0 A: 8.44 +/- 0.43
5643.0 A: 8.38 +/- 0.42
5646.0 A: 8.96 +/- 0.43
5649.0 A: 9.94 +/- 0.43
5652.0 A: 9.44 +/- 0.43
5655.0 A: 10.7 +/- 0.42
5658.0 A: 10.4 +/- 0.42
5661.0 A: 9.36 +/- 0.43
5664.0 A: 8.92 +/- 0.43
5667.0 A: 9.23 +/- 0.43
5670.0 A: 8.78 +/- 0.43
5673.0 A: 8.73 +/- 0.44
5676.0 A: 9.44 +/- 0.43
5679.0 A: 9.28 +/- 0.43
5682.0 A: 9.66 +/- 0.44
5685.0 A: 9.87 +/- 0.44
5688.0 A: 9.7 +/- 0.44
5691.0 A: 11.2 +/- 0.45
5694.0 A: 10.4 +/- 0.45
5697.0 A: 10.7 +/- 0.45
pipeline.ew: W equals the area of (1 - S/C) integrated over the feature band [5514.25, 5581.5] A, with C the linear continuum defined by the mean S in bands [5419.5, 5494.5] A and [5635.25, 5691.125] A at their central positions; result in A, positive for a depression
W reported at 7.1 A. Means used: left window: 9.9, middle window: 8.63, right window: 9.34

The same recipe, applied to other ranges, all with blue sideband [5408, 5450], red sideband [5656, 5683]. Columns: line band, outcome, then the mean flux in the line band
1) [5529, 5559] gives 6.7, 8.21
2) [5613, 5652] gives 3.8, 8.75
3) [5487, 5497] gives 1.2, 9.75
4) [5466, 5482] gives 3.3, 8.91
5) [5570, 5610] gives 3.2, 9.29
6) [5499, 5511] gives 3.4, 7.82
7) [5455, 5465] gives 3.0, 7.96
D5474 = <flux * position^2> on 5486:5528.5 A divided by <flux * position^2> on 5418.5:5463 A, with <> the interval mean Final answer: 0.83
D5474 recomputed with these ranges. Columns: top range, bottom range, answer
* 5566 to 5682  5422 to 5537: 1.05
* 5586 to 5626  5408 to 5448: 0.79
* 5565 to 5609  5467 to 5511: 1.09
